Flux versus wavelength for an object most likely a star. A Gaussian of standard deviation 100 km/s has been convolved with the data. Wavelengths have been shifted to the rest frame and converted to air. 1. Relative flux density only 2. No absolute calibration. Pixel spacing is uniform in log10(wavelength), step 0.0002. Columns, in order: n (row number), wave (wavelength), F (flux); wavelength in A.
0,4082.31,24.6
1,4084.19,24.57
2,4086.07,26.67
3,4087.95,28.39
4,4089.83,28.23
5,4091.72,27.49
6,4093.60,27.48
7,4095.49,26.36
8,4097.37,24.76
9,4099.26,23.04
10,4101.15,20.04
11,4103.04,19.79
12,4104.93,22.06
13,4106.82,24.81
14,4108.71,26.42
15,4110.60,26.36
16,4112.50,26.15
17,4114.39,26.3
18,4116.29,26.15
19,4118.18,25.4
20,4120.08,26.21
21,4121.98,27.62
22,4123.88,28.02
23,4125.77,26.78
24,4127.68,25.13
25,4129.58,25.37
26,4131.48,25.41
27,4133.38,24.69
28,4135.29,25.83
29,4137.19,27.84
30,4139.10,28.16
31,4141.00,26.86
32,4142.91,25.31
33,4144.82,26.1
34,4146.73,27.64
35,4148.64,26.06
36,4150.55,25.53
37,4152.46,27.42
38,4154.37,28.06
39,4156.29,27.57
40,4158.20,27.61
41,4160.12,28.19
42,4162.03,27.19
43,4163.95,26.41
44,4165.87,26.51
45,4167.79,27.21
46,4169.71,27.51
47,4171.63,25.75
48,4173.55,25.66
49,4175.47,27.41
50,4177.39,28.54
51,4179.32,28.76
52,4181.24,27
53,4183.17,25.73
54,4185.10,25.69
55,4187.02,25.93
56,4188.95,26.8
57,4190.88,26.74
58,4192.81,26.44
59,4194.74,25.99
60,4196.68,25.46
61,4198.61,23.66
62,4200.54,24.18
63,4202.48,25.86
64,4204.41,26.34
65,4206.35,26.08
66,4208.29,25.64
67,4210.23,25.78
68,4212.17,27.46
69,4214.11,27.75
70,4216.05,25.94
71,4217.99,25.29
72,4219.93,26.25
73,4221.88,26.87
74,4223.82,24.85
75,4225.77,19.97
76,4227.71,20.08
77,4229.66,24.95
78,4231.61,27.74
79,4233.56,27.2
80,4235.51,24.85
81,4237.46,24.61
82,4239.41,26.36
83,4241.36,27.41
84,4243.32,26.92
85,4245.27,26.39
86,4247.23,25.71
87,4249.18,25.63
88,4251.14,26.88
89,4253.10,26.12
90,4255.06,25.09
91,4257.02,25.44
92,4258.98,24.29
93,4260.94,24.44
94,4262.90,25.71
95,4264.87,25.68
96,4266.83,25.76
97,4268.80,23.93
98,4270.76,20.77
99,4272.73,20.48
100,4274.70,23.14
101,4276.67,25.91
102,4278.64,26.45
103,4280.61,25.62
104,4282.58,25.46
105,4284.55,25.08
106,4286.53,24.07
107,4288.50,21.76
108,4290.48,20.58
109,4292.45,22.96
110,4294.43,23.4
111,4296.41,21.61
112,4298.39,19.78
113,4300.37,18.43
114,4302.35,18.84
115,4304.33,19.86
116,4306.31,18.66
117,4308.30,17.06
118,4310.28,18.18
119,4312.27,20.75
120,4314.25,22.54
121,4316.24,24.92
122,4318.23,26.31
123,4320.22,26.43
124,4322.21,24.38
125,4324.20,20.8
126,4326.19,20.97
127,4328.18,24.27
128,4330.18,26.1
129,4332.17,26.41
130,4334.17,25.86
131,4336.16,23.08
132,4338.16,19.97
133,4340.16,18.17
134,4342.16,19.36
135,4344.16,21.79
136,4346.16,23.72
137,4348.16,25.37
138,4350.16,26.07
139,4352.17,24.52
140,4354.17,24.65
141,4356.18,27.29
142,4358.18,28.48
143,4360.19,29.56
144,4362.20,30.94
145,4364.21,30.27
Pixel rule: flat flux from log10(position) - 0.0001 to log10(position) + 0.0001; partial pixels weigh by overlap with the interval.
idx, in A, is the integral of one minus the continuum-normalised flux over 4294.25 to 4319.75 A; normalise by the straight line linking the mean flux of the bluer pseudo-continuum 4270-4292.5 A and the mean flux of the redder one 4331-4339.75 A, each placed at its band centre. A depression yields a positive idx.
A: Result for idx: 2.9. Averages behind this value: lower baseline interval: 23.6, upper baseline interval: 23.5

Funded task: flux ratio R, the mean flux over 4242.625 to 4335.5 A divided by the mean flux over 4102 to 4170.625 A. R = 0.90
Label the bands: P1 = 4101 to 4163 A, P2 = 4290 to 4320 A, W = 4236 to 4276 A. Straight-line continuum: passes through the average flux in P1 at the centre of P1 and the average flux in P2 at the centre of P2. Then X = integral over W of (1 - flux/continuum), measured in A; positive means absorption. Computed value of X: -4.50 A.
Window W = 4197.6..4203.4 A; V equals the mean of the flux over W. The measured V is 24.6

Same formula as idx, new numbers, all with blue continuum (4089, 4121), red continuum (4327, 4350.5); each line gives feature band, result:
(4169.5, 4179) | -1.0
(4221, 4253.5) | -1.9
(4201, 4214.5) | -1.1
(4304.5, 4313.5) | 1.8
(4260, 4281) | -0.5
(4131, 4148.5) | -1.1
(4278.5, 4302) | 0.9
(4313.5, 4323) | -0.6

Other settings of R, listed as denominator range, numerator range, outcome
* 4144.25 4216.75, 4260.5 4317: 0.84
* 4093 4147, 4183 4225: 1.01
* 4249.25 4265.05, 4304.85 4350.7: 0.89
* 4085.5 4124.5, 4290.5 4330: 0.85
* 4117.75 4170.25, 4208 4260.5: 0.96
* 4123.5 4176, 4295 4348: 0.82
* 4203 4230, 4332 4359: 0.94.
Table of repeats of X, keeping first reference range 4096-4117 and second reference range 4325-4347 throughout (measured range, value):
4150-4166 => -2.27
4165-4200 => -4.09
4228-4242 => -1.49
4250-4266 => -1.57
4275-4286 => -1.16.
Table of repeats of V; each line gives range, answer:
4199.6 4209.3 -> 25.6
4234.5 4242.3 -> 25.8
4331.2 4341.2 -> 22.7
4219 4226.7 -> 24.5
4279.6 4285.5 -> 25.4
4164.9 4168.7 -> 26.8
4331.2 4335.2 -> 26.1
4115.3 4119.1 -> 25.8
